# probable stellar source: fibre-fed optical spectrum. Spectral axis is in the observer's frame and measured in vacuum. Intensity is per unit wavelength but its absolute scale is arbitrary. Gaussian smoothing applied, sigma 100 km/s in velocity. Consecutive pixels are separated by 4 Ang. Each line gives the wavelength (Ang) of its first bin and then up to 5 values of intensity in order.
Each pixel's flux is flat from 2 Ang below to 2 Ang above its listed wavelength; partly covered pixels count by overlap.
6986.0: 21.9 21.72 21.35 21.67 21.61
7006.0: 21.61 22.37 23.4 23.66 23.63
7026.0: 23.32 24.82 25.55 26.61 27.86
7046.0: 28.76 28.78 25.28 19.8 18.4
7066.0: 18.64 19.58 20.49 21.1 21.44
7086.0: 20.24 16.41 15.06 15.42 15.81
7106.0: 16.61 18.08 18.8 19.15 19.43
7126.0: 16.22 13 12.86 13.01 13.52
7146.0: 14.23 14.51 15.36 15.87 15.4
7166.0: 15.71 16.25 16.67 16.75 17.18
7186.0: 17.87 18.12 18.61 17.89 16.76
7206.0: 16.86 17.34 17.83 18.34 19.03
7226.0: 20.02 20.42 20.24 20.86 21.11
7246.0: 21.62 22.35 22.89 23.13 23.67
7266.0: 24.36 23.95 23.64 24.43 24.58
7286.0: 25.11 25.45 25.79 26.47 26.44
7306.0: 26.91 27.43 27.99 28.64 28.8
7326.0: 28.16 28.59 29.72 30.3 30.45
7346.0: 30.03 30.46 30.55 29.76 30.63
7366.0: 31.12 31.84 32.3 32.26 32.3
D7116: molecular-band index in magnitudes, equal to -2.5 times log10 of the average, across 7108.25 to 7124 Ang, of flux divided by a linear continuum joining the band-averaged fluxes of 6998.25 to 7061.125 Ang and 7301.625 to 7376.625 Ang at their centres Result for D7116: 0.338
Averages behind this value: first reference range 24.3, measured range 18.9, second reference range 29.6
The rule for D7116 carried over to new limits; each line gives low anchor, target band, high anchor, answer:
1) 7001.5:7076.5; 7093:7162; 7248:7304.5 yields 0.45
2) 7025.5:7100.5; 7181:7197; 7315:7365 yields 0.38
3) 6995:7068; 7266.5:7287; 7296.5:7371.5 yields 0.16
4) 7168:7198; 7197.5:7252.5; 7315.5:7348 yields 0.07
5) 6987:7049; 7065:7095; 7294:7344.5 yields 0.27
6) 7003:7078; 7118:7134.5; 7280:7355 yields 0.47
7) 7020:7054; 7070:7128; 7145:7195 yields 0.18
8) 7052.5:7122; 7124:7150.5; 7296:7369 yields 0.44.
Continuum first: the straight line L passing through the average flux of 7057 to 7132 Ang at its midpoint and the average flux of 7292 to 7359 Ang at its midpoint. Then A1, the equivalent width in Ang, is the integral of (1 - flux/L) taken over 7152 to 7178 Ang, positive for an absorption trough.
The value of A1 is 6.5 Ang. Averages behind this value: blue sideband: 18.1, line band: 15.9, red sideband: 28.6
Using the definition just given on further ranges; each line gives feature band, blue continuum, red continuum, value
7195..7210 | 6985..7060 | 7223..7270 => 3.4 Ang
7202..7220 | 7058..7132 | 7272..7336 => 4.2 Ang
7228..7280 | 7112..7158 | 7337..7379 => 2.6 Ang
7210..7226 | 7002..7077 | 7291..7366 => 4.9 Ang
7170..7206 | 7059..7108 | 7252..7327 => 7.6 Ang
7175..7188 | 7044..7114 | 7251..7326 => 3.1 Ang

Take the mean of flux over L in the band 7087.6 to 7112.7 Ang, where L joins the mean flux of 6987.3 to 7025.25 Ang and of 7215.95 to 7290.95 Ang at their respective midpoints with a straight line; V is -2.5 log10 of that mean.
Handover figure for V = 0.34 mag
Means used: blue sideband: 22.4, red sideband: 22.3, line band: 16.4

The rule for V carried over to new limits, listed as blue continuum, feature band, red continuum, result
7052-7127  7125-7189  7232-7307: 0.327 mag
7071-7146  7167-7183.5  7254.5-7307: 0.201 mag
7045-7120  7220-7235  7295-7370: 0.254 mag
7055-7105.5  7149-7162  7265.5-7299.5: 0.339 mag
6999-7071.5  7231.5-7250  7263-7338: 0.221 mag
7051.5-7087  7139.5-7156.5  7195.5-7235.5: 0.327 mag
